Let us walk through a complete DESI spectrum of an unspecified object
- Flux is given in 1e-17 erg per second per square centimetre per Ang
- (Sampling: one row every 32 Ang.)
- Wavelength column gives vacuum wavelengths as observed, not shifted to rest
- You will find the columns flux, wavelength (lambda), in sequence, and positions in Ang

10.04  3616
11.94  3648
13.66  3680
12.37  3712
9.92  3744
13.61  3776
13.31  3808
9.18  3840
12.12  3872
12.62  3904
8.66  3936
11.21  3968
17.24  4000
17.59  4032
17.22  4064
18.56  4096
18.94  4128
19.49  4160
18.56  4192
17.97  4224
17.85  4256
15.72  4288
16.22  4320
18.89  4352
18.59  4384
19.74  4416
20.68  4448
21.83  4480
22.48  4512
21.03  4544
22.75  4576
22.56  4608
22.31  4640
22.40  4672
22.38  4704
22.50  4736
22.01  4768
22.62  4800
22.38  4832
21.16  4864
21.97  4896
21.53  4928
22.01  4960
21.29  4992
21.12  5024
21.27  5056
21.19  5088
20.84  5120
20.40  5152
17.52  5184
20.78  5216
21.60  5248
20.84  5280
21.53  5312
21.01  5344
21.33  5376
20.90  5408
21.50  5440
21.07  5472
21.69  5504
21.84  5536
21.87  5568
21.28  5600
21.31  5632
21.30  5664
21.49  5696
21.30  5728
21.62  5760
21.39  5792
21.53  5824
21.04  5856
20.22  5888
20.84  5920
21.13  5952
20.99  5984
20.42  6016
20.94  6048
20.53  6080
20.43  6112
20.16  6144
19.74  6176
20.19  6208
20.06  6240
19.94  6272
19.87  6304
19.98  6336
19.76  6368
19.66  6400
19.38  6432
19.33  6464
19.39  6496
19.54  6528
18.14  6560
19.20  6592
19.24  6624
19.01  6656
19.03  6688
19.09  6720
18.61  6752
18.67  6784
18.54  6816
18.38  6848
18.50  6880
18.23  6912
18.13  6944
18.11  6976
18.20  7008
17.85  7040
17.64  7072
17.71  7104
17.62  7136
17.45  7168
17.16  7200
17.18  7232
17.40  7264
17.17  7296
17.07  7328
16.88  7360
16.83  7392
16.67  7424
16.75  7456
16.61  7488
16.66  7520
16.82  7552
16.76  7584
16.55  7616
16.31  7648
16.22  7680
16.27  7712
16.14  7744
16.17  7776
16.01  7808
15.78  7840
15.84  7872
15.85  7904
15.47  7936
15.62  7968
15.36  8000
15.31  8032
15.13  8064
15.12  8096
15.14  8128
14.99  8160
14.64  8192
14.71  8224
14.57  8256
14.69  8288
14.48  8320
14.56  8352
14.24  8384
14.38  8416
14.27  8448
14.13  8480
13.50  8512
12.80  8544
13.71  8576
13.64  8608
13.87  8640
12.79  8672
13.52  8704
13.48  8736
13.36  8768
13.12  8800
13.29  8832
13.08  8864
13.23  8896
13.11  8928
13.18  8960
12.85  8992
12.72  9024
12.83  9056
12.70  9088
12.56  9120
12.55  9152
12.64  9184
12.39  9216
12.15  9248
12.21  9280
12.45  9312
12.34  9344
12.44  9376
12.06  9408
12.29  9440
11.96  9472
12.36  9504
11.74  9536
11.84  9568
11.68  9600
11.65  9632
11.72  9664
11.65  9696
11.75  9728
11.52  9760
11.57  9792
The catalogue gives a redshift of 0.00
